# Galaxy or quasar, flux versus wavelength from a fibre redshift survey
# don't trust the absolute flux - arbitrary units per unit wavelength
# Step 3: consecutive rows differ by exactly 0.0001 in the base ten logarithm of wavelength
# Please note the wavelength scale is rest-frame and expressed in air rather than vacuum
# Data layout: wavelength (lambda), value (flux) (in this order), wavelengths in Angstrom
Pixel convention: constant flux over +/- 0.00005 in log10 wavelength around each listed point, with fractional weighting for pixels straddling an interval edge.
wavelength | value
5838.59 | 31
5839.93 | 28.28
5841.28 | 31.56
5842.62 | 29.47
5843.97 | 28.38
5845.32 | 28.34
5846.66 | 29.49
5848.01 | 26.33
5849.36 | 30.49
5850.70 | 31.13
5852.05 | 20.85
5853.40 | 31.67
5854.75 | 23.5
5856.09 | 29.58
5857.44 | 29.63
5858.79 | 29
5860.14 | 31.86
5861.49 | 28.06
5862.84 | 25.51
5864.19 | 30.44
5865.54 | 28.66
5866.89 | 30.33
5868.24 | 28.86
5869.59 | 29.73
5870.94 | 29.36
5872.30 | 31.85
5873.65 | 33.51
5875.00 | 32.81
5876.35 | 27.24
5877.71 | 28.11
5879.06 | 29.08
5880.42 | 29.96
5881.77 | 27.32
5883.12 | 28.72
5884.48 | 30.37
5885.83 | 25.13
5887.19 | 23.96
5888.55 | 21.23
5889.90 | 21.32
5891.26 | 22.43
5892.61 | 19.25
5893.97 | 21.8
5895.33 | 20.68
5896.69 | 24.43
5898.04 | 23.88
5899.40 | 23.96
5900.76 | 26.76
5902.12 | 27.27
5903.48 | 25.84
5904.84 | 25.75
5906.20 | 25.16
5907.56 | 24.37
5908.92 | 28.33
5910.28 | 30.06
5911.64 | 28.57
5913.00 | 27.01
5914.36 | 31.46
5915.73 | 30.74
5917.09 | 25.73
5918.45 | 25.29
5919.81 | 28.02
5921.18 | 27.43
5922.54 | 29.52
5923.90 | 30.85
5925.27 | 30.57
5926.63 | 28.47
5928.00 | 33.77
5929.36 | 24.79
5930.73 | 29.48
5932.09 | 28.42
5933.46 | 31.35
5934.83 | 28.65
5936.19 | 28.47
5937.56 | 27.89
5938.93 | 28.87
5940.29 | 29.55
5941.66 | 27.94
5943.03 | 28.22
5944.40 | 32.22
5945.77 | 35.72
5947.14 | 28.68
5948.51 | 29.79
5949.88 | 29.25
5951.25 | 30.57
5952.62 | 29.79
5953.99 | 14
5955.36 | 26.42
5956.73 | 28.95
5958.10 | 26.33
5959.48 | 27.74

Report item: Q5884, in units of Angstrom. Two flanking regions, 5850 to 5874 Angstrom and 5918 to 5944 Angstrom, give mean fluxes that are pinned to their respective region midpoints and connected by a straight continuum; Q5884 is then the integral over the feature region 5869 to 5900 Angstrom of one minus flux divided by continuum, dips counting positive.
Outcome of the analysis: 2.83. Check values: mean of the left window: 29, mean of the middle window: 26.3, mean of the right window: 28.9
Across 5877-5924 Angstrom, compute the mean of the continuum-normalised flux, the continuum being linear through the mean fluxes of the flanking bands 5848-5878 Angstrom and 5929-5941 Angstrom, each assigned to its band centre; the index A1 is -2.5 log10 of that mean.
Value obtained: 0.11 mag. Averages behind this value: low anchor 29.1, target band 26.2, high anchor 28.7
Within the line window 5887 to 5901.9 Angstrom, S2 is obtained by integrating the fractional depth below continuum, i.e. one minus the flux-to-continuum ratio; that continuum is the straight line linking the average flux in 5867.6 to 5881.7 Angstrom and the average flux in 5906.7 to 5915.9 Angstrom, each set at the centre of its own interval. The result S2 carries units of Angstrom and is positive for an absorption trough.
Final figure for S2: 3.2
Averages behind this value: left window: 29.9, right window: 28.5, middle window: 22.8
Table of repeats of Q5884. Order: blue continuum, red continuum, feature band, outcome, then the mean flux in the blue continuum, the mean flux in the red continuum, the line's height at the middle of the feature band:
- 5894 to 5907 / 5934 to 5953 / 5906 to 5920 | -0.9 Angstrom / 24.7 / 29.7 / 26.1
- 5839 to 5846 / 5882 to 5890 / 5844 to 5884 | -2.4 Angstrom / 29.3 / 25.5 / 27.4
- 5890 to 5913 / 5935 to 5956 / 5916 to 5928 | -0.9 Angstrom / 24.9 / 28.5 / 26.6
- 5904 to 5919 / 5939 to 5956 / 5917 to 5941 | -0.7 Angstrom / 27.5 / 28.5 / 28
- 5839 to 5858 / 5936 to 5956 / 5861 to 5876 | -0.7 Angstrom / 28.5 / 28.5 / 28.5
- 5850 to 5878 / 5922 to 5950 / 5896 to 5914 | 1.9 Angstrom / 29.1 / 29.6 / 29.4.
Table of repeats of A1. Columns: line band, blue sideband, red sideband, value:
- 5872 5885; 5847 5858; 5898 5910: -0.111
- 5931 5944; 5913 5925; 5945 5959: -0.026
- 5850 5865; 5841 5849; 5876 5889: -0.001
